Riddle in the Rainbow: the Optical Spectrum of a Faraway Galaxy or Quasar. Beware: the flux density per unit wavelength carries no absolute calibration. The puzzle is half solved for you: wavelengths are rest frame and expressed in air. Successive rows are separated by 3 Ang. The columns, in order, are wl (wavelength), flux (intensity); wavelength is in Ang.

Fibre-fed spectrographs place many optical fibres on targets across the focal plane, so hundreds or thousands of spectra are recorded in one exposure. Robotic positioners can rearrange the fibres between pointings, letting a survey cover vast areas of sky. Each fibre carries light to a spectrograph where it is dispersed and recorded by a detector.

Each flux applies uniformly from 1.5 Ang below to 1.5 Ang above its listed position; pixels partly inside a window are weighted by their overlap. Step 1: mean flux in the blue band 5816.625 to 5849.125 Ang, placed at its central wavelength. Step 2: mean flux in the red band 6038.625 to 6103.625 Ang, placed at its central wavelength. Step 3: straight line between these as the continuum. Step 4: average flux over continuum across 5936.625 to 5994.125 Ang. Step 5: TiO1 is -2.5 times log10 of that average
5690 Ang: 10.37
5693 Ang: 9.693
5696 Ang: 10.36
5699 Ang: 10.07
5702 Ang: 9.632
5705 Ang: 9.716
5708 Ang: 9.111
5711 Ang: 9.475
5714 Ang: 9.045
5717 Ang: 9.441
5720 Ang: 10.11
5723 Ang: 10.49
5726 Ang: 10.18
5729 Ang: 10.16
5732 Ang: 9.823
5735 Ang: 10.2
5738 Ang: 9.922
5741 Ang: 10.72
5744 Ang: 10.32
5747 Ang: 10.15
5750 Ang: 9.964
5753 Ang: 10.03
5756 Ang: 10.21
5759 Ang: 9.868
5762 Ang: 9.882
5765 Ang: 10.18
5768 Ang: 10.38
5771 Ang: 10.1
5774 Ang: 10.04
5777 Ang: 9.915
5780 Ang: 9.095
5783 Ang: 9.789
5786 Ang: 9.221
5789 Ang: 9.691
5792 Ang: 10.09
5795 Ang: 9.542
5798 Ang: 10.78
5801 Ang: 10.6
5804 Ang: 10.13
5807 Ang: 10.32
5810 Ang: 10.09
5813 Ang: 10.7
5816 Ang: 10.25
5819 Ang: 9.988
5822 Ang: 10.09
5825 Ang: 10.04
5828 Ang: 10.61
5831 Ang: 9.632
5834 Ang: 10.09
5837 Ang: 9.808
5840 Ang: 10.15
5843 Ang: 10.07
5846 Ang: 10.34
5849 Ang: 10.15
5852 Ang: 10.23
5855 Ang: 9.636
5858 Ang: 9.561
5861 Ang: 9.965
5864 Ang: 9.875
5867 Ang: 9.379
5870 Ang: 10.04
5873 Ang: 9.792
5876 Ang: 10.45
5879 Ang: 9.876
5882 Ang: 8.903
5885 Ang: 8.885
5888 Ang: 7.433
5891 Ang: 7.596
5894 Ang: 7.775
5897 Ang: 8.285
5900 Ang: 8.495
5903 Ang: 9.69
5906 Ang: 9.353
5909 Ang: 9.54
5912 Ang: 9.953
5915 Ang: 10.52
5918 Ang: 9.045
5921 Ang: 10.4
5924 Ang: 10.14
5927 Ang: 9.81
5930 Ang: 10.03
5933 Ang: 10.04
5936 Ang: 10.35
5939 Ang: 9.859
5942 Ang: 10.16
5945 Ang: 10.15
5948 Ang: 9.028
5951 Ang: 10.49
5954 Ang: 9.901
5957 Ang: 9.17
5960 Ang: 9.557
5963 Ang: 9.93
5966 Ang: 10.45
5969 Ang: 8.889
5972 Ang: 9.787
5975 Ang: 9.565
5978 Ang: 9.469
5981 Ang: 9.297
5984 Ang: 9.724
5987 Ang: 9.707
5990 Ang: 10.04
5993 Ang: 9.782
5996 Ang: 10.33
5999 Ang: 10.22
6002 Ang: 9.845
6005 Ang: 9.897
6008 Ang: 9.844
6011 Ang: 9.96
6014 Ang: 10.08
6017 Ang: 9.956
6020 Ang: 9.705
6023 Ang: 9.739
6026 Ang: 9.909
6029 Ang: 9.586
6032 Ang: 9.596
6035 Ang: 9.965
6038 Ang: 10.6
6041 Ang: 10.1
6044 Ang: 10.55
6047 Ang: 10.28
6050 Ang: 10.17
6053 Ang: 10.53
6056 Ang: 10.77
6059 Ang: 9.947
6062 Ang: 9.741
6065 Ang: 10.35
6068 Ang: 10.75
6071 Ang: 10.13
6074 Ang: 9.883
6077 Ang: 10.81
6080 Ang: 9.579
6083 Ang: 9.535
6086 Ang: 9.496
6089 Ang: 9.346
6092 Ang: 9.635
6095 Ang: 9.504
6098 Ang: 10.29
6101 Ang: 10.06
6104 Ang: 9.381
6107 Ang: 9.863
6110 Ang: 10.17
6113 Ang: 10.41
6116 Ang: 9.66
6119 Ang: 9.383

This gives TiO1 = 0.04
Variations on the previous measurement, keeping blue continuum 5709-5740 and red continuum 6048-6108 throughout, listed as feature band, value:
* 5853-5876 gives 0.01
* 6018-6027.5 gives 0.02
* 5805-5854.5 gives -0.03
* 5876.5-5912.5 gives 0.13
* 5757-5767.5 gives -0.01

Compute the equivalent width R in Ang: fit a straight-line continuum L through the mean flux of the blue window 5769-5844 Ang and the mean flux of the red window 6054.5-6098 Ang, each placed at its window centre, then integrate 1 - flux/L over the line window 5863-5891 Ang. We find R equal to 2.0 Ang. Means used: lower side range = 10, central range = 9.3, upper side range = 9.97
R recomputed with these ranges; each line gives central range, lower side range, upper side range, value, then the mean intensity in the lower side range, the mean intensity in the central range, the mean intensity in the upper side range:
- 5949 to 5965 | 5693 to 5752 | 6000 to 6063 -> 0.34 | 9.94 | 9.81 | 10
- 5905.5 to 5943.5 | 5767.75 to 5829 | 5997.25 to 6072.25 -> 0.46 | 10.1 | 9.95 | 10.1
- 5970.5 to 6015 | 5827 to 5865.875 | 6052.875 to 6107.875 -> 0.64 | 10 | 9.83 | 9.97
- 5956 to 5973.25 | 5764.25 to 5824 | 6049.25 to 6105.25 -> 0.65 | 10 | 9.64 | 10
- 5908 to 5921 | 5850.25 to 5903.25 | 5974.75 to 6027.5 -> -0.62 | 9.21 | 9.85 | 9.84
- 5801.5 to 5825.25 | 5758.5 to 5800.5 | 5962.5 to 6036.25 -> -0.79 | 9.92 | 10.2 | 9.81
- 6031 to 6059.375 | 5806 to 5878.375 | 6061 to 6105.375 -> -1.00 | 10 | 10.3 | 9.9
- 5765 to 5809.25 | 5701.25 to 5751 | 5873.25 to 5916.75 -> -1.74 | 9.91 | 9.99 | 9.08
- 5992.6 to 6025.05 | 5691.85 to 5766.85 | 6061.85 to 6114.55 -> 0.00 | 9.95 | 9.95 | 9.95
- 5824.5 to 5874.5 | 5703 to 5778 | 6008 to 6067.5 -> 0.27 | 9.98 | 9.96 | 10.1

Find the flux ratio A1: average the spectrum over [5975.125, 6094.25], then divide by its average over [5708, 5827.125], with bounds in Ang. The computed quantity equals 1.0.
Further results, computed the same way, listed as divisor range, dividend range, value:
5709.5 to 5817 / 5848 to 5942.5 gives 0.95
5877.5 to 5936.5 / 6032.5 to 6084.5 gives 1.10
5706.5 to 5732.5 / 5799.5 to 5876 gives 1.03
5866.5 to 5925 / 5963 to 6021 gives 1.06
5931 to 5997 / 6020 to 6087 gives 1.03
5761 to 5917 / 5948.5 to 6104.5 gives 1.02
